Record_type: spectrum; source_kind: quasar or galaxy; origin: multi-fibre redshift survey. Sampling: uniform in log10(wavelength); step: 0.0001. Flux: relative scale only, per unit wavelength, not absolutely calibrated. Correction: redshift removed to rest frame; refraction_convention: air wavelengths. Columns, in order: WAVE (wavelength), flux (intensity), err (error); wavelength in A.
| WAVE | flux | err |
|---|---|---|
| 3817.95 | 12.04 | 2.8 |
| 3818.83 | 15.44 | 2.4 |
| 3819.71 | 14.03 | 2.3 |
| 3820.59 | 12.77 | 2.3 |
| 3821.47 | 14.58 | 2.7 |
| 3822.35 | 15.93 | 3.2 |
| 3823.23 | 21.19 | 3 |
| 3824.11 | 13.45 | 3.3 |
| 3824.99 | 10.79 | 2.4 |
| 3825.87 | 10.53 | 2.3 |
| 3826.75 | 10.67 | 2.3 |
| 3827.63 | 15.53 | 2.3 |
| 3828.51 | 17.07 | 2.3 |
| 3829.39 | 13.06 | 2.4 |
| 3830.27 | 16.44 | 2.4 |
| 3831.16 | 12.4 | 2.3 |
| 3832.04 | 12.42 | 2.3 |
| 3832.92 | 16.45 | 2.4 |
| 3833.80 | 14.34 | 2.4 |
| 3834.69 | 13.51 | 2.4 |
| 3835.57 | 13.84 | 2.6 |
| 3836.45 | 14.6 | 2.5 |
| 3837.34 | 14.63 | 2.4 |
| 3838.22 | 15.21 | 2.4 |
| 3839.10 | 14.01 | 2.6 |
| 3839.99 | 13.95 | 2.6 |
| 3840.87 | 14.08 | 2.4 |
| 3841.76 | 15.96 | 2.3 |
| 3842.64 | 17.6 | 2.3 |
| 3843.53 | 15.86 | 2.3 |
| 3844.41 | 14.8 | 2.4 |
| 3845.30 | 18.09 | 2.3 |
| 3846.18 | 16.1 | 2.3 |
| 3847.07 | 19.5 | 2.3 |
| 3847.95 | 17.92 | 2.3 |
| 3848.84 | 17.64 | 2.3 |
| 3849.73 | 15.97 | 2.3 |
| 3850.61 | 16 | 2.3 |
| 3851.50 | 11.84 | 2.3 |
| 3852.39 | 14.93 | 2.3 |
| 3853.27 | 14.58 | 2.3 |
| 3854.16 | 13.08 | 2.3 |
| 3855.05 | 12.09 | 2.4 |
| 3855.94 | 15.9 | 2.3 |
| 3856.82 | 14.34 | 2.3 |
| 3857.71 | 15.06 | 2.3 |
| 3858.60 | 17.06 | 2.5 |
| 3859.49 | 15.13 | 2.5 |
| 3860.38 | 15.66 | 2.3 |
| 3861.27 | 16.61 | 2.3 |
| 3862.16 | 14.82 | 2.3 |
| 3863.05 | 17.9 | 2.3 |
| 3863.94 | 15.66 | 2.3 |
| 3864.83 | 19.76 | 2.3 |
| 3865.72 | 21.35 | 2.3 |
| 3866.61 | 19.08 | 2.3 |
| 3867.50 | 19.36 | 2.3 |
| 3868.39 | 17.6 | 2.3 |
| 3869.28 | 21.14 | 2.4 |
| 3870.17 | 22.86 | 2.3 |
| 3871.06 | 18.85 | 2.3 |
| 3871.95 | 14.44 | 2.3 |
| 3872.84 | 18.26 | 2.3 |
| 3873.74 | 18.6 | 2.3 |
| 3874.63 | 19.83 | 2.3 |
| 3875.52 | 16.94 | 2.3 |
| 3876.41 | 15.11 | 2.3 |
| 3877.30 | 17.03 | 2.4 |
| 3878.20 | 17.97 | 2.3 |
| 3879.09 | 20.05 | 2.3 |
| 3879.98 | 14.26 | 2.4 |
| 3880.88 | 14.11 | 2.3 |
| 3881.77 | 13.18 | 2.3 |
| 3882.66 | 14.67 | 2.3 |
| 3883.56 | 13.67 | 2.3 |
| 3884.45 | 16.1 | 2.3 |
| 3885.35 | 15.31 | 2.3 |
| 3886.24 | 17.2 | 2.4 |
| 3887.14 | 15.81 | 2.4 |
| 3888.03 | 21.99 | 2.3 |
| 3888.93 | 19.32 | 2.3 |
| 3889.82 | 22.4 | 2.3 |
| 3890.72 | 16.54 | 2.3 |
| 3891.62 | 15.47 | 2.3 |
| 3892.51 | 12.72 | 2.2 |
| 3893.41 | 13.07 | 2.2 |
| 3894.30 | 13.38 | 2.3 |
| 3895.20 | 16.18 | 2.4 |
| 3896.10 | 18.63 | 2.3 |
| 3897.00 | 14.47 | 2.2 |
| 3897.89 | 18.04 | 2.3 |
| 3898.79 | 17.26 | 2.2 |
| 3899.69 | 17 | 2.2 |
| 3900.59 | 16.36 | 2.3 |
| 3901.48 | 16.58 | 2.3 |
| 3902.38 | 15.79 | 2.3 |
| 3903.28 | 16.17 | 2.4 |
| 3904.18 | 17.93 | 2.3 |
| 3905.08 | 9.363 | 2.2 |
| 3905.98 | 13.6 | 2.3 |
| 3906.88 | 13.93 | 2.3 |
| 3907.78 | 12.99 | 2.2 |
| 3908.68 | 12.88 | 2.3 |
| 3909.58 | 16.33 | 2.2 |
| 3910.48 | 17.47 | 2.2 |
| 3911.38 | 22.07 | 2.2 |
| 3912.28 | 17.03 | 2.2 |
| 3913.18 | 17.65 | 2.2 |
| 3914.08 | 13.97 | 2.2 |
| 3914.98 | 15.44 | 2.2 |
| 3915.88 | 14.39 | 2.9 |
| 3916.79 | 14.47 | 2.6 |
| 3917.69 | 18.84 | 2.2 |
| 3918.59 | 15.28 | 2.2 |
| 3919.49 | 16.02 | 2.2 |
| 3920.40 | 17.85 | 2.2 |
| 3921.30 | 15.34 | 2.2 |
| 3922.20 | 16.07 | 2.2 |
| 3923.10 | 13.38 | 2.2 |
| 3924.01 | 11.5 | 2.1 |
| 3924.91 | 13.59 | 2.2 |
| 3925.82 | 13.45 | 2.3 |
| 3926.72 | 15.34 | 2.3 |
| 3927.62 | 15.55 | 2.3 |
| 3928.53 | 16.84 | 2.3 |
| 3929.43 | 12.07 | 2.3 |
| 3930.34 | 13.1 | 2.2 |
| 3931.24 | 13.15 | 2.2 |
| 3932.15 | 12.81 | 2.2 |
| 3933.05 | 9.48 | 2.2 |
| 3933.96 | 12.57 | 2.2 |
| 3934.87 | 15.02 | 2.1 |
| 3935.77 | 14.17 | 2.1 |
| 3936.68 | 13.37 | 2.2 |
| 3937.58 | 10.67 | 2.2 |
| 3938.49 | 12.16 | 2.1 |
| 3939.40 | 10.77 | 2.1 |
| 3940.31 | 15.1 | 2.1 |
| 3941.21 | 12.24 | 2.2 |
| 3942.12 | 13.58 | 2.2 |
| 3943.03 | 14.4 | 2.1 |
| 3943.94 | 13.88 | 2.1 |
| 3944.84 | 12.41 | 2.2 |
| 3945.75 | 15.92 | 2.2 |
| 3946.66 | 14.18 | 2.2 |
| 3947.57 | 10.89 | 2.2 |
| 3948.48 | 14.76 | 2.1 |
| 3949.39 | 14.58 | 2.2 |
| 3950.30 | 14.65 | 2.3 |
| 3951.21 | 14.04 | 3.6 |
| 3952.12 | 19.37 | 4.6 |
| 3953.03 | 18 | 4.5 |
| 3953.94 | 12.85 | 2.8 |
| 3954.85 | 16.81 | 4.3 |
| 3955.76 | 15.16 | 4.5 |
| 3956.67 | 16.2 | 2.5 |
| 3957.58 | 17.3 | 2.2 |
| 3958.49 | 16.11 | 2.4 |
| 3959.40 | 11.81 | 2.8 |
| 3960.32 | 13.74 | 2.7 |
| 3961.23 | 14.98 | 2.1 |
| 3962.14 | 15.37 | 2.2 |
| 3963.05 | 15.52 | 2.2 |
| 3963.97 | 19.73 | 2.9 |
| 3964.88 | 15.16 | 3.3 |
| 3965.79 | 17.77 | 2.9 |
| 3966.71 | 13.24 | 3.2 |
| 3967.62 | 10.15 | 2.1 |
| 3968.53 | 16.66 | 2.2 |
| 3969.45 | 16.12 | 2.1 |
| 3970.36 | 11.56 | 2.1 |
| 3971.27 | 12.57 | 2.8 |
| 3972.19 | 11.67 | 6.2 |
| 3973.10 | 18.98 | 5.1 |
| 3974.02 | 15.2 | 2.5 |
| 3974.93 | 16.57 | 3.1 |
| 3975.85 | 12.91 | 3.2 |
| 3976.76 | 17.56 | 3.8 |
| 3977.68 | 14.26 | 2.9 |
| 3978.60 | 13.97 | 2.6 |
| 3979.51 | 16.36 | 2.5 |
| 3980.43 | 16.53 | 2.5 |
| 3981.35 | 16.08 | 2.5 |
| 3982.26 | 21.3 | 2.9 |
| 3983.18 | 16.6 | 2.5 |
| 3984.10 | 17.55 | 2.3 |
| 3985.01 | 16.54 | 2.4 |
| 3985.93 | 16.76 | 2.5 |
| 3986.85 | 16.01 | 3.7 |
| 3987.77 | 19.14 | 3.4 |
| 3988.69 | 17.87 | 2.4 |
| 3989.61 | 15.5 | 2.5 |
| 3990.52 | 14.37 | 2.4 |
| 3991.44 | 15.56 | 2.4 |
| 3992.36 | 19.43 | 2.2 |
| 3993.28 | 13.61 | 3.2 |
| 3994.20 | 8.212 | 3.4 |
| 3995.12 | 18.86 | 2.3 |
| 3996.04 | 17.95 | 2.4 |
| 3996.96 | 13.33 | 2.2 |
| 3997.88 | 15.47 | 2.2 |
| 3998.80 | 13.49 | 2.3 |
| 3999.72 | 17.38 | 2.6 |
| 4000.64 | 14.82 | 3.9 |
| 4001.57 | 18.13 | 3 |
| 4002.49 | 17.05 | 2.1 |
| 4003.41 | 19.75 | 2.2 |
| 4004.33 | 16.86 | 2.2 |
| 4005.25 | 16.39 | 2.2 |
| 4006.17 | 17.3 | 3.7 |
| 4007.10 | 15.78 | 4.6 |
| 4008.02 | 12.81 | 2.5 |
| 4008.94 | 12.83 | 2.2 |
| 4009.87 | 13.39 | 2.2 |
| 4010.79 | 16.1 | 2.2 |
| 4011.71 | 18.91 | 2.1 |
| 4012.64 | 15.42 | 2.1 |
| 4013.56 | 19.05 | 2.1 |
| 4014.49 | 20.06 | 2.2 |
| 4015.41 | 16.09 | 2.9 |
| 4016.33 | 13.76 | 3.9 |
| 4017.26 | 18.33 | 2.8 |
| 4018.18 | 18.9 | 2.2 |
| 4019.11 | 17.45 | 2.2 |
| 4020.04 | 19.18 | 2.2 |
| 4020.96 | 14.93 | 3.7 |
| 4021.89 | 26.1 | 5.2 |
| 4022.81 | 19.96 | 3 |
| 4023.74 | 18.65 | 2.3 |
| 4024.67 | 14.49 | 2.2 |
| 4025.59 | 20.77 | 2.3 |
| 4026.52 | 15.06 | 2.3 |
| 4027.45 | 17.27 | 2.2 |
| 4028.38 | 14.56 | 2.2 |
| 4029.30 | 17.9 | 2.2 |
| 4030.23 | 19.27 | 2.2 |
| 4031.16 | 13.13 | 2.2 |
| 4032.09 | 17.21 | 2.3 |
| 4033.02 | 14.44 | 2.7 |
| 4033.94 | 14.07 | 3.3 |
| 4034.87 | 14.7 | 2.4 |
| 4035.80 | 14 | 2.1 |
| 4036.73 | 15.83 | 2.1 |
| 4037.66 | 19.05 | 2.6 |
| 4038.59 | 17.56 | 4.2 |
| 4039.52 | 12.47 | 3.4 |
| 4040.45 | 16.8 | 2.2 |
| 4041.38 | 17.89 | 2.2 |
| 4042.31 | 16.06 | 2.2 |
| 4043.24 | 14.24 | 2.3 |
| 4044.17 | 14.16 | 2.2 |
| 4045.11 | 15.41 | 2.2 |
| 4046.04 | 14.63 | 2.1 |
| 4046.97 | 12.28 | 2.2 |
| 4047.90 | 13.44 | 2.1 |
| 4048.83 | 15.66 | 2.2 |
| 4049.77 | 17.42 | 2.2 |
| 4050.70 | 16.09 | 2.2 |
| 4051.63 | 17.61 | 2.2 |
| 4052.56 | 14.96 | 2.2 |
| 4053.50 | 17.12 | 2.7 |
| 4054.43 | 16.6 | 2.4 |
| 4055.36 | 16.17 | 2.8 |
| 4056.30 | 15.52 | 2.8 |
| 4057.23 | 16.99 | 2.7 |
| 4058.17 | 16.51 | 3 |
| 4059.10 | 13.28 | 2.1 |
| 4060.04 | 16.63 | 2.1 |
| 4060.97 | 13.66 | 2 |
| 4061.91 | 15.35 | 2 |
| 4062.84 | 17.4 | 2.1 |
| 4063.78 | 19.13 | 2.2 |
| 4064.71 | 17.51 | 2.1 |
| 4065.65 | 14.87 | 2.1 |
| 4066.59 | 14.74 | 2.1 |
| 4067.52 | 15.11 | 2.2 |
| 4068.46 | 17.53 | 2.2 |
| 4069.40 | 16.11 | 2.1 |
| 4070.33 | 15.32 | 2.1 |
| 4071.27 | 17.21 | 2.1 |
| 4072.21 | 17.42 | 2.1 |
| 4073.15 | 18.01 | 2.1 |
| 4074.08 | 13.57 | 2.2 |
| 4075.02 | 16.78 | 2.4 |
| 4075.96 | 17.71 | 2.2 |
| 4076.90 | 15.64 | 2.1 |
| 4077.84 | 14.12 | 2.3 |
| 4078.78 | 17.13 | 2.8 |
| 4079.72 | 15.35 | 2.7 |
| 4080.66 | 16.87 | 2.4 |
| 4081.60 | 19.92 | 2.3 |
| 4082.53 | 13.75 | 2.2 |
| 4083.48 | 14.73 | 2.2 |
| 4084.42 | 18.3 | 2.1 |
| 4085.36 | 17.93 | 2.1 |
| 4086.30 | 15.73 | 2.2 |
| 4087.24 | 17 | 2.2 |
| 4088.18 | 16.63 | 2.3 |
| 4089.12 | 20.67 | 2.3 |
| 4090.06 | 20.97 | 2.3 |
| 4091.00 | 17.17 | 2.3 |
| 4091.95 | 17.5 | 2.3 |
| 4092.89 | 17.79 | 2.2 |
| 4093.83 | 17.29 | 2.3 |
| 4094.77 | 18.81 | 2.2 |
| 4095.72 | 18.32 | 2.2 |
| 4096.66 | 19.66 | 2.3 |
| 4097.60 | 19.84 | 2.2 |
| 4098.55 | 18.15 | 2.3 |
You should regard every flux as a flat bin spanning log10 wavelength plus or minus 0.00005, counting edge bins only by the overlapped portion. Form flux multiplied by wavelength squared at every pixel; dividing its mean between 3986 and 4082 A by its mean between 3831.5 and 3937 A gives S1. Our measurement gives 1.11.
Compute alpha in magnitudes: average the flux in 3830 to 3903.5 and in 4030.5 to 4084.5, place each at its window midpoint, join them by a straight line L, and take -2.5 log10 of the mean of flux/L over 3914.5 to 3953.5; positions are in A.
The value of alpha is 0.14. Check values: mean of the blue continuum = 16.3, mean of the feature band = 14.2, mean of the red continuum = 15.9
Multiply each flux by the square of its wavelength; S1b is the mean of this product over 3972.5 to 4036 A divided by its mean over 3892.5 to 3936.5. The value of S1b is 1.1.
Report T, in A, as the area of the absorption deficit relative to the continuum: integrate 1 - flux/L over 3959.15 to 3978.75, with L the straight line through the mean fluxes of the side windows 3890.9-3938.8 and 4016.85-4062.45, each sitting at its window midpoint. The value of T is 0.8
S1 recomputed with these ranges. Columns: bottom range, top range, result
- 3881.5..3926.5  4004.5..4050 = 1.10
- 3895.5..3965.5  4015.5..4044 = 1.18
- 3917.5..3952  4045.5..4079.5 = 1.22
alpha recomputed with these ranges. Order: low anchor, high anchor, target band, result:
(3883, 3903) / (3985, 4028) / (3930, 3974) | 0.16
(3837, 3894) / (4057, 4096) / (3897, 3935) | 0.10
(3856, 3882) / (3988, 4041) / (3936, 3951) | 0.25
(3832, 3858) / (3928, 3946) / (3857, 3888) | -0.17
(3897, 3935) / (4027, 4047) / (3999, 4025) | -0.10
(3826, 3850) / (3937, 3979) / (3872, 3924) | -0.09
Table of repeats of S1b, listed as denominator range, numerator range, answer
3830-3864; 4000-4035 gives 1.21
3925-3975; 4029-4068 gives 1.16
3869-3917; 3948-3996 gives 0.99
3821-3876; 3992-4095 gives 1.14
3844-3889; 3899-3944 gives 0.90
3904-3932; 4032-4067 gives 1.12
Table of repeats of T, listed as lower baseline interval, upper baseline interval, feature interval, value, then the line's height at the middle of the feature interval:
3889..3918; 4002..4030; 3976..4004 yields 1.0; 16.9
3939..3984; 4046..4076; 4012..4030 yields -2.5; 15.6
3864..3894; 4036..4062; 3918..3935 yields 2.8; 16.9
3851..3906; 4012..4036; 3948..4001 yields 4.2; 16.9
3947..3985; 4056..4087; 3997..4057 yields -1.8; 15.9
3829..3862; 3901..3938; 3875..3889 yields -1.3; 14.9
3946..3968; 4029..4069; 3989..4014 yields -0.6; 15.5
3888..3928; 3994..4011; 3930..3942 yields 2.3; 15.8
